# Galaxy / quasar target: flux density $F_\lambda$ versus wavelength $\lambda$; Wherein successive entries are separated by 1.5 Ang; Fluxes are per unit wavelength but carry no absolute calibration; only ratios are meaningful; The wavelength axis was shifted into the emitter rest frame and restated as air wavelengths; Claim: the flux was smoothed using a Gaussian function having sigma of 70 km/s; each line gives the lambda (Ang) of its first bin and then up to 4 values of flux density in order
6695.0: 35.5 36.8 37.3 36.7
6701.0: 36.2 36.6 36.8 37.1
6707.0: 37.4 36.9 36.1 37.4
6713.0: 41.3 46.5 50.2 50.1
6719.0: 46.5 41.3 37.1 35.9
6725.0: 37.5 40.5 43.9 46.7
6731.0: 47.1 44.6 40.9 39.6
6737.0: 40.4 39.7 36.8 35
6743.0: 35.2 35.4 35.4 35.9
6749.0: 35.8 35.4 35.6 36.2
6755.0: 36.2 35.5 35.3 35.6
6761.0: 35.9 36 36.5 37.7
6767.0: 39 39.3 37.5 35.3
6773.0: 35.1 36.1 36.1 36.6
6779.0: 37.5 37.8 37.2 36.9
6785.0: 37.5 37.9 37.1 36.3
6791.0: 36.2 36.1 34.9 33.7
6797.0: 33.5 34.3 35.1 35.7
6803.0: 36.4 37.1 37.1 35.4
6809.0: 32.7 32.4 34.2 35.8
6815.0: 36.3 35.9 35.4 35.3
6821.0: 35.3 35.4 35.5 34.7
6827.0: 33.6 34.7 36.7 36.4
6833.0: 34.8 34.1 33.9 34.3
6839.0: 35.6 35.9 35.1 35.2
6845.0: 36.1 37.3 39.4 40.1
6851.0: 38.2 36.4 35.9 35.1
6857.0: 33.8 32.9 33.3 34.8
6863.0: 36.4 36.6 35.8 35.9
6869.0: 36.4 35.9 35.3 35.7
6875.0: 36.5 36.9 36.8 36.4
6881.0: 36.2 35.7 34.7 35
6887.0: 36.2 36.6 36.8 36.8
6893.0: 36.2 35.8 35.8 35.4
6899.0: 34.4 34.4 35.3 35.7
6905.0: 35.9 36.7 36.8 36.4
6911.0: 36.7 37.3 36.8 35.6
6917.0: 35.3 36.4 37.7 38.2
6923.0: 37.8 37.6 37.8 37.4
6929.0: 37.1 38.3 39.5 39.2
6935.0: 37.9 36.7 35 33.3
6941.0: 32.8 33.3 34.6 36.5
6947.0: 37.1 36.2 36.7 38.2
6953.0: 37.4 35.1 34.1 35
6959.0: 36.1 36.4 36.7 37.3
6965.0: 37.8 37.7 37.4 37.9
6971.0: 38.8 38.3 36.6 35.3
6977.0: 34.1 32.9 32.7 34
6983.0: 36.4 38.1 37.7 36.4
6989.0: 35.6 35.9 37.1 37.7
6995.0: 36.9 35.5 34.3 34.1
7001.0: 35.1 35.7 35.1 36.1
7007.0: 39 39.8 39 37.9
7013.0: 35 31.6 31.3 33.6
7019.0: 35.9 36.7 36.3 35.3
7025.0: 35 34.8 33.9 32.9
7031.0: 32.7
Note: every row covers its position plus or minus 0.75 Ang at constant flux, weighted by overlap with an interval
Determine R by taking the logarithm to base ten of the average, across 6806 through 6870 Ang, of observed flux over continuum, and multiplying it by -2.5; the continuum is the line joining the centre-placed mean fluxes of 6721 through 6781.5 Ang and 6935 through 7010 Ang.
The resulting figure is 0.05 mag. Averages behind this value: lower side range 37.8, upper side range 36.1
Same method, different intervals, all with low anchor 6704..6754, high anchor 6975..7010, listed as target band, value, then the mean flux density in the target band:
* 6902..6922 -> 0.02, 36.5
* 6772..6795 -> 0.07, 36.6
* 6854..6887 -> 0.06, 35.6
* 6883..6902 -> 0.05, 35.7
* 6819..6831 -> 0.09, 35.2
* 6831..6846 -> 0.09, 35.2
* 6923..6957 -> 0.01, 36.5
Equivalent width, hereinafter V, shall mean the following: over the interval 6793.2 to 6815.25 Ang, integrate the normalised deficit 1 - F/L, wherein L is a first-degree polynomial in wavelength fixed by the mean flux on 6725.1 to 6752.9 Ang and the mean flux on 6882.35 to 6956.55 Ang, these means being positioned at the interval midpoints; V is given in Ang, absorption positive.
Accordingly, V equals 1.8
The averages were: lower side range 39.1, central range 34.9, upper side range 36.3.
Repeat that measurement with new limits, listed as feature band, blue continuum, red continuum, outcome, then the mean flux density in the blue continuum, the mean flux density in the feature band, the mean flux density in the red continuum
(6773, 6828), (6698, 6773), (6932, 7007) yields 3.3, 38.7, 35.7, 36.1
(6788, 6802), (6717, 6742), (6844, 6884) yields 1.3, 41.4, 35.2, 36.1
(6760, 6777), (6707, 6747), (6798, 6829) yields 0.6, 40.6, 36.8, 35.2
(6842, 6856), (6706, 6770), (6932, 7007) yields 0.2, 39.1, 37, 36.1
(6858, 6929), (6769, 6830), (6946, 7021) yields -0.4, 35.7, 36.1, 36.1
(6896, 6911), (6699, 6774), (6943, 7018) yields 0.5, 38.6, 35.7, 36.1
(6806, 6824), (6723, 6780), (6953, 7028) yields 1.1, 37.8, 35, 36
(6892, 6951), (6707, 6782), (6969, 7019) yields 0.6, 38.7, 36.4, 35.9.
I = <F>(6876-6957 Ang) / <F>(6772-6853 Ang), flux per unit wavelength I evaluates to 1.0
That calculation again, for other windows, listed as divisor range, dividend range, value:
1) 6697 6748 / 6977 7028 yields 0.90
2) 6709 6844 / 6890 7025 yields 0.97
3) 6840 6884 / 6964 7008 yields 1.01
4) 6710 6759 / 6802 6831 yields 0.89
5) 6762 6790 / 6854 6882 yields 0.96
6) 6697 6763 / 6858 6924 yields 0.93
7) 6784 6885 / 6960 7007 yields 1.02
